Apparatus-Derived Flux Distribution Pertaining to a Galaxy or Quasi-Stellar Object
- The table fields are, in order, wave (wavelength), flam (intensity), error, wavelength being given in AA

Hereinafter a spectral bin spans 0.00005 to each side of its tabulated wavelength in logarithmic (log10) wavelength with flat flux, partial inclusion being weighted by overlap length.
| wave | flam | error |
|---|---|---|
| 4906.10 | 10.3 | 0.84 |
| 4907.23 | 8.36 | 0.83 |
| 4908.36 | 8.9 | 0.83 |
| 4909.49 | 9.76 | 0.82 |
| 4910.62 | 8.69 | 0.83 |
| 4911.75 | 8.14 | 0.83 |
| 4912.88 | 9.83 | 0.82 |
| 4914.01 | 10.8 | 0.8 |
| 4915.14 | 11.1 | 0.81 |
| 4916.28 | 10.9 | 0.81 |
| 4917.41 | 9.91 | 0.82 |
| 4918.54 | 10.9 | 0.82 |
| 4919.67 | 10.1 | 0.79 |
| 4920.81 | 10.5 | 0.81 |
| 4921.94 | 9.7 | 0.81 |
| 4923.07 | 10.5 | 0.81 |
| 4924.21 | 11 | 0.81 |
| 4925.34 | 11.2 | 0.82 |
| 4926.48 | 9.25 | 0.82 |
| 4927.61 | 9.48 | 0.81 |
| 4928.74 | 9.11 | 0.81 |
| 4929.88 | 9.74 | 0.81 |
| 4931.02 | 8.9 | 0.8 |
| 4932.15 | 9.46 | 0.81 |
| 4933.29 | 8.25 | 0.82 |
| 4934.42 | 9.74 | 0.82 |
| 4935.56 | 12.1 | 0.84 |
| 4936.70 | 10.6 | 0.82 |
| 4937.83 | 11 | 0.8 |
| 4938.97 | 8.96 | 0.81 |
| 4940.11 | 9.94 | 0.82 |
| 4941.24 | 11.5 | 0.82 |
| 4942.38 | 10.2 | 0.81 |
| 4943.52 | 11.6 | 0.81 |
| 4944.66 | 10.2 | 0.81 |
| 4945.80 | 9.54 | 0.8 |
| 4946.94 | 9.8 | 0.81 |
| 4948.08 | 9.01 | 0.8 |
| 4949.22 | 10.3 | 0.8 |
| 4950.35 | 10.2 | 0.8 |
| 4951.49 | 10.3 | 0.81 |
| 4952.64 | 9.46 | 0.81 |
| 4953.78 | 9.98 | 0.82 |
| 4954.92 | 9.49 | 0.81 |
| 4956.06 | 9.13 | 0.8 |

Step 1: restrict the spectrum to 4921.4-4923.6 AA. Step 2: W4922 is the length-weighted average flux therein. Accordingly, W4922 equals 10.1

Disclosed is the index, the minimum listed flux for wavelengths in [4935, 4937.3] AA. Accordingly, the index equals 10.6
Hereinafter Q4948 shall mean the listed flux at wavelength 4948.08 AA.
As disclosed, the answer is 9.01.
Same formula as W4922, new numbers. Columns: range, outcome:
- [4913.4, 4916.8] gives 10.9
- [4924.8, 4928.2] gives 9.97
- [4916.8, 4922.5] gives 10.2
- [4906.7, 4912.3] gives 8.78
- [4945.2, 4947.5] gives 9.67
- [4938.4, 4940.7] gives 9.49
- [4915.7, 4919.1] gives 10.6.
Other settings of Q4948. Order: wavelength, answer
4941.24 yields 11.5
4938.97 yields 8.96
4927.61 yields 9.48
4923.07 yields 10.5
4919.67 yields 10.1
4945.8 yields 9.54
